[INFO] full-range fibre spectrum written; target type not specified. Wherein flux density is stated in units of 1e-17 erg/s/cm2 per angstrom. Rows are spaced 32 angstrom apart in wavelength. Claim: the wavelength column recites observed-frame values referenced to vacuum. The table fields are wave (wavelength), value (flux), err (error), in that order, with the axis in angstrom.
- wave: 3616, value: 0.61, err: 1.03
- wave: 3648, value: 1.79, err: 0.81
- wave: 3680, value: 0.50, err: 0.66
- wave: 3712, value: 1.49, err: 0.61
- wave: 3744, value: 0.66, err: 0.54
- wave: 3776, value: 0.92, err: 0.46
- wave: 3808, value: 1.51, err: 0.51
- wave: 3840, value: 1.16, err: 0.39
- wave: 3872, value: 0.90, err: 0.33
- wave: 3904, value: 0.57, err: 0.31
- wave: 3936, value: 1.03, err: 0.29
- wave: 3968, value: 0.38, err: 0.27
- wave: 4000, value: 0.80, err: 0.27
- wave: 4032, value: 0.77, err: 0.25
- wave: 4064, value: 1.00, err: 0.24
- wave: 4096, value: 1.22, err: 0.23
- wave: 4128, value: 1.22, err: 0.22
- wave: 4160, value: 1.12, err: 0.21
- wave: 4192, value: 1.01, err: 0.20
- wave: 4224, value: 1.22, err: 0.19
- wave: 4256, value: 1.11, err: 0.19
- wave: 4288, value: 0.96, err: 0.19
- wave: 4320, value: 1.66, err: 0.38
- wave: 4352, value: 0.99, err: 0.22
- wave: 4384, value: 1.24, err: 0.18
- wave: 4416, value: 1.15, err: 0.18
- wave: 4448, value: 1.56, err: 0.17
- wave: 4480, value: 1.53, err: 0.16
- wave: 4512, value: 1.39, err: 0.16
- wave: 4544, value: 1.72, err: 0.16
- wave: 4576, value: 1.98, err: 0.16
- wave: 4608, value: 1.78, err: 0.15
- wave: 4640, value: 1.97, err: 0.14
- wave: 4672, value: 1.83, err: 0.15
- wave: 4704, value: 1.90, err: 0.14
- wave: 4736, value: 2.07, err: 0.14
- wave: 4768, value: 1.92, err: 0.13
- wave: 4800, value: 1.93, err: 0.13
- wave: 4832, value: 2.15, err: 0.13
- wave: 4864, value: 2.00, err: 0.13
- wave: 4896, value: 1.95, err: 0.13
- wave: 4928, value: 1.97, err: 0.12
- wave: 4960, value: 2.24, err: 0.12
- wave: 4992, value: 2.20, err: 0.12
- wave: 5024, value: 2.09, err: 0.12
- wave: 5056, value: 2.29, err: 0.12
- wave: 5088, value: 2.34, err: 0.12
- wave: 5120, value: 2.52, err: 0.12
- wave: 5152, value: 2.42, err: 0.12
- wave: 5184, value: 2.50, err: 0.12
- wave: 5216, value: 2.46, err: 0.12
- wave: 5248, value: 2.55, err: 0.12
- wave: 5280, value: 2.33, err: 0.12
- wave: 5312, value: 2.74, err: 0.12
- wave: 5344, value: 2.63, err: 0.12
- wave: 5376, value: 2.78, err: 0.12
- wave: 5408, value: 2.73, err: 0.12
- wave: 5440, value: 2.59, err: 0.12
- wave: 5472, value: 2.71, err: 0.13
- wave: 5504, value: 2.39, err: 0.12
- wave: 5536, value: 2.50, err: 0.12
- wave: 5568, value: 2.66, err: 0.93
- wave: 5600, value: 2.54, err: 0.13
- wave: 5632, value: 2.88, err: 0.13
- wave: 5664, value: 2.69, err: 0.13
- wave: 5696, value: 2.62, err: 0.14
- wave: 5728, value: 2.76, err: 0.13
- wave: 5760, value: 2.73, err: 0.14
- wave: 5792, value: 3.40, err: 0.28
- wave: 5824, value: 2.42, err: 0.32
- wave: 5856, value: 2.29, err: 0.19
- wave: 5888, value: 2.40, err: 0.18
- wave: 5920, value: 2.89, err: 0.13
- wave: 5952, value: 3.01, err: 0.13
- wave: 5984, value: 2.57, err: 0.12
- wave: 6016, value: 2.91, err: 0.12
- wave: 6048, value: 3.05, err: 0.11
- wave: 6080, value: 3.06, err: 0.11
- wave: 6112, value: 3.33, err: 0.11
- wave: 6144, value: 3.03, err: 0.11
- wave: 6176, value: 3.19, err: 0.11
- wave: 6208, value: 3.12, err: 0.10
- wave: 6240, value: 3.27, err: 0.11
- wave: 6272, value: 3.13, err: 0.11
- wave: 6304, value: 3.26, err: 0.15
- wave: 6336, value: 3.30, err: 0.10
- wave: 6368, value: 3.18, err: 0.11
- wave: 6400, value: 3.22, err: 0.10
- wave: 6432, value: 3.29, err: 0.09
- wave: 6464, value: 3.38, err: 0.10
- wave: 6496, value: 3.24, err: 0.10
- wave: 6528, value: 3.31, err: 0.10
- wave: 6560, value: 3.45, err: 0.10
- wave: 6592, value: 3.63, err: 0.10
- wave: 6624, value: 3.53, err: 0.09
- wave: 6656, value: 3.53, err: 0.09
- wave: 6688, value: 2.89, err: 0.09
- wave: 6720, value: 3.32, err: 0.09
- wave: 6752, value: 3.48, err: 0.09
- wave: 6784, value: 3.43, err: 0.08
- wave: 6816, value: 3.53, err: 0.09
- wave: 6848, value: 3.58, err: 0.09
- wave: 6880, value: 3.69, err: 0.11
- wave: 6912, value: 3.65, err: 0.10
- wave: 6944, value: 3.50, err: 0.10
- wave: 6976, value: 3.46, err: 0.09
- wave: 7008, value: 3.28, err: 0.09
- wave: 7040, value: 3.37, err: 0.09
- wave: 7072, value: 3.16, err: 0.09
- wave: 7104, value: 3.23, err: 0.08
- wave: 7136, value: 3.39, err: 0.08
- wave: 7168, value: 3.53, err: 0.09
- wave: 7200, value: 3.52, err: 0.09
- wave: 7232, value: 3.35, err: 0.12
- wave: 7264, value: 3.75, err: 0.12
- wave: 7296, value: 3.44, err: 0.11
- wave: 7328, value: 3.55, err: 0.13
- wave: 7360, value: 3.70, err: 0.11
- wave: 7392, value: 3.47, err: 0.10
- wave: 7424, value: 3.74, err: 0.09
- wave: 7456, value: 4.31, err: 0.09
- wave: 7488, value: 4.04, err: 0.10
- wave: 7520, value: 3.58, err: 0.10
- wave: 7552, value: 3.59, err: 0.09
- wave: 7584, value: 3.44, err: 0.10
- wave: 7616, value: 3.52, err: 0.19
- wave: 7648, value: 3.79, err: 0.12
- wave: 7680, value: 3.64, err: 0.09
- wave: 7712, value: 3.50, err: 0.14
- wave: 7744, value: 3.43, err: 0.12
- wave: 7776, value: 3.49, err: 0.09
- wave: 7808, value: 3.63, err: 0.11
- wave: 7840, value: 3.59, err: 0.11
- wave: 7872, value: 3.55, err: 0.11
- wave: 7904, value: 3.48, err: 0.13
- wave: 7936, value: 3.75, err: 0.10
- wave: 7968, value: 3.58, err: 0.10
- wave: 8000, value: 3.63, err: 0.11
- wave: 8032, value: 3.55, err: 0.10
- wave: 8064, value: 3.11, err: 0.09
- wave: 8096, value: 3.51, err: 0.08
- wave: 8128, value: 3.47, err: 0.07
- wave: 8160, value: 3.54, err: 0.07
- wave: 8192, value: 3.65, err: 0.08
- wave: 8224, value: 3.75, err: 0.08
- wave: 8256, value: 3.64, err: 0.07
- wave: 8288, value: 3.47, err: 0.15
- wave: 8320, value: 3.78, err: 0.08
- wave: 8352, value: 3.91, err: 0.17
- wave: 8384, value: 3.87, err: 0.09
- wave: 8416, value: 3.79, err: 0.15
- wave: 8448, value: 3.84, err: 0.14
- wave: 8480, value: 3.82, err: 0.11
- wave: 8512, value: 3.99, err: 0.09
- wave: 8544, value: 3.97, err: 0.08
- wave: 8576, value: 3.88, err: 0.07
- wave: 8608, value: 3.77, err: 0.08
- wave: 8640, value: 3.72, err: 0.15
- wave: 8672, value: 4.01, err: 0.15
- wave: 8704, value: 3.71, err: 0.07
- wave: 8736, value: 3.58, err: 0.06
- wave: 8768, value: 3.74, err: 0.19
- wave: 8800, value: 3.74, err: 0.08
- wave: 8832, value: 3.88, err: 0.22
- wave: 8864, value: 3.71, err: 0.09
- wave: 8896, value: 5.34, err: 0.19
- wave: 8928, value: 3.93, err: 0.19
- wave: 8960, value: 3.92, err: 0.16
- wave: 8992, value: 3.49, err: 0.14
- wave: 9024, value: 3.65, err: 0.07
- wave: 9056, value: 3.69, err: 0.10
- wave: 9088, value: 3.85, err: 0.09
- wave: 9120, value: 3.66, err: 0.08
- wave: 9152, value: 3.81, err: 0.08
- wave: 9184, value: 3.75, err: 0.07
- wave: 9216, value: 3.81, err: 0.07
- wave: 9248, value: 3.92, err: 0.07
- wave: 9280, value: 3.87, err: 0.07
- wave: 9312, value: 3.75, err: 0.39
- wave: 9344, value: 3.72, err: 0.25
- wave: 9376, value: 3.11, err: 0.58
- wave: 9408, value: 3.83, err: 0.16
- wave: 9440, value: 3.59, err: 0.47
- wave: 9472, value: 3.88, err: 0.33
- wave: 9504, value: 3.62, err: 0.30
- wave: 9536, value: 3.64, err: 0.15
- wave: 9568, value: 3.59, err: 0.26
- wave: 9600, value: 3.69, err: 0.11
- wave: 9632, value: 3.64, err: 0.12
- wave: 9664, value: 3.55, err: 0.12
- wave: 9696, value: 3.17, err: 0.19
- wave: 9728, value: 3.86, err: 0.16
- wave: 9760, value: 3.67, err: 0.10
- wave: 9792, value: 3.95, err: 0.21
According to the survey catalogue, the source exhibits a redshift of 0.14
